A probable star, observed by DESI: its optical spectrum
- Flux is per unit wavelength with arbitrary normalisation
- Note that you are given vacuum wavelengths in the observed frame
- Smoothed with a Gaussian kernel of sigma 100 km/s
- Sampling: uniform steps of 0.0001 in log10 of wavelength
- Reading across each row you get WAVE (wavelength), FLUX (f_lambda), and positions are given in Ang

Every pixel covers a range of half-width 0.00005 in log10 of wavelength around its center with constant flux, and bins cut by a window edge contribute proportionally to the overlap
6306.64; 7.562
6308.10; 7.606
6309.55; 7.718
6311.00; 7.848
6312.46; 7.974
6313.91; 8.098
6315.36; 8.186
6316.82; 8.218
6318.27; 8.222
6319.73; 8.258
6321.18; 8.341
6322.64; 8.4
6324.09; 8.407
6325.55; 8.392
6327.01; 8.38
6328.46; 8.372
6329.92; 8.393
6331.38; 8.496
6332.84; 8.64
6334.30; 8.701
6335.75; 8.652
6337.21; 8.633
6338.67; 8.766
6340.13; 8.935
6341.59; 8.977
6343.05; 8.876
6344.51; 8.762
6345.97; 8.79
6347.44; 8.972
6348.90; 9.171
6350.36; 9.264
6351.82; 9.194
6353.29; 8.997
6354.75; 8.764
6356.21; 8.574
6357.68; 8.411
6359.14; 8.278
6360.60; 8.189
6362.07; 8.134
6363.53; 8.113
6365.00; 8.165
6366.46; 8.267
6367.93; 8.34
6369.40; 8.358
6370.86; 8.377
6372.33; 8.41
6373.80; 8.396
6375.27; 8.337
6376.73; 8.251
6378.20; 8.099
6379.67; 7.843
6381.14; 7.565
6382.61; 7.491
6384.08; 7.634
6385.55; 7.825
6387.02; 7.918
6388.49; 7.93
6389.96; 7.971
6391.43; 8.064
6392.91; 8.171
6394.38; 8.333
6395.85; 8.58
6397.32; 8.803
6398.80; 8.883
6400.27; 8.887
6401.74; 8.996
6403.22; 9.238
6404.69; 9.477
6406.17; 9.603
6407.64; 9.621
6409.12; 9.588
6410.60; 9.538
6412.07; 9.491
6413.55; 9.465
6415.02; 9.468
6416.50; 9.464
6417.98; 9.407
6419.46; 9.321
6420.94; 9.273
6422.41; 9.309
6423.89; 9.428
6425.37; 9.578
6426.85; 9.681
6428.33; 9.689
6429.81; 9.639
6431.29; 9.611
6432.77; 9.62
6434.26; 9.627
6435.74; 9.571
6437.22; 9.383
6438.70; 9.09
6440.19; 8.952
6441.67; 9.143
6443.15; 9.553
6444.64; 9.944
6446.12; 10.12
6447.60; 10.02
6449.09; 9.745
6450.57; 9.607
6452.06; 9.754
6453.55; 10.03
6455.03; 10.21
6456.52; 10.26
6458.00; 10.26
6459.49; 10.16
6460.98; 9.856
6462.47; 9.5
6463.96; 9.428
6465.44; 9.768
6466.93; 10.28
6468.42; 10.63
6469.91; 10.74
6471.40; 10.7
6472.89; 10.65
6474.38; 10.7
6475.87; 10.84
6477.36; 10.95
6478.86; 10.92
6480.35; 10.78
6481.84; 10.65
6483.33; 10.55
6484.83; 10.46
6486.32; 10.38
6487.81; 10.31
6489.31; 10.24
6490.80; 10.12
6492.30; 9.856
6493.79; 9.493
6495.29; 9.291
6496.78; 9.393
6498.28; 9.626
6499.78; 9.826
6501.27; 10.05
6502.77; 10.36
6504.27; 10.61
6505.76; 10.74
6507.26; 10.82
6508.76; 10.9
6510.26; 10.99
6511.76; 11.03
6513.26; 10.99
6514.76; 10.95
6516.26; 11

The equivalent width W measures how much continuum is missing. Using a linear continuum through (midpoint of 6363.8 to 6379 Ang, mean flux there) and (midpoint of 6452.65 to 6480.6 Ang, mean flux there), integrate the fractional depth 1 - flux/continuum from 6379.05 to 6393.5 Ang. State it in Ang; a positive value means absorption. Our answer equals 1.30 Ang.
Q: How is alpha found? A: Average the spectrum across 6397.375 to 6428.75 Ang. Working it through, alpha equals 9.38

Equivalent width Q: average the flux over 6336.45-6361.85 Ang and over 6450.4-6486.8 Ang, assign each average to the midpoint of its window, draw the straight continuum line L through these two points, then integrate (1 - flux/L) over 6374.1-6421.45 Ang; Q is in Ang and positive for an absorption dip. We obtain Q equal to 3.6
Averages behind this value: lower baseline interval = 8.78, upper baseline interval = 10.3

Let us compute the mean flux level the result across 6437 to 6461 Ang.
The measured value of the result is 9.78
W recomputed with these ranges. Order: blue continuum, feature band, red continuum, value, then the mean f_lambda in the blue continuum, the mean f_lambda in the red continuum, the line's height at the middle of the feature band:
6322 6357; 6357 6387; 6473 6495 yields 3.26 Ang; 8.73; 10.4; 9.11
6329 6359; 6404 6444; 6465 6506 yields 0.75 Ang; 8.78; 10.3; 9.65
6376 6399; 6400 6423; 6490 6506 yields -2.52 Ang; 8.07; 9.92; 8.47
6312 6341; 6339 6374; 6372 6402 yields -1.27 Ang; 8.43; 8.19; 8.31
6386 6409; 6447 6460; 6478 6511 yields -0.51 Ang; 8.71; 10.3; 9.62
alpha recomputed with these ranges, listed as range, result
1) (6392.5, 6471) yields 9.56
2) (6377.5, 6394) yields 7.87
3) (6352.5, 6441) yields 8.79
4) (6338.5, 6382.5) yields 8.5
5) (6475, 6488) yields 10.7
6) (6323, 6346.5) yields 8.63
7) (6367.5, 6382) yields 8.19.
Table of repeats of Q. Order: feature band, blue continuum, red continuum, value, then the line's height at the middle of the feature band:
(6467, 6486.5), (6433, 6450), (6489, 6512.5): -1.44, 9.95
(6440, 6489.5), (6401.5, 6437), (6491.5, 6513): -1.47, 9.9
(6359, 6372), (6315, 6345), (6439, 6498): 0.99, 8.93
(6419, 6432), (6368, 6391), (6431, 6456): -0.44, 9.2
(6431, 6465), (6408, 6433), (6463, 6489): 0.96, 10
